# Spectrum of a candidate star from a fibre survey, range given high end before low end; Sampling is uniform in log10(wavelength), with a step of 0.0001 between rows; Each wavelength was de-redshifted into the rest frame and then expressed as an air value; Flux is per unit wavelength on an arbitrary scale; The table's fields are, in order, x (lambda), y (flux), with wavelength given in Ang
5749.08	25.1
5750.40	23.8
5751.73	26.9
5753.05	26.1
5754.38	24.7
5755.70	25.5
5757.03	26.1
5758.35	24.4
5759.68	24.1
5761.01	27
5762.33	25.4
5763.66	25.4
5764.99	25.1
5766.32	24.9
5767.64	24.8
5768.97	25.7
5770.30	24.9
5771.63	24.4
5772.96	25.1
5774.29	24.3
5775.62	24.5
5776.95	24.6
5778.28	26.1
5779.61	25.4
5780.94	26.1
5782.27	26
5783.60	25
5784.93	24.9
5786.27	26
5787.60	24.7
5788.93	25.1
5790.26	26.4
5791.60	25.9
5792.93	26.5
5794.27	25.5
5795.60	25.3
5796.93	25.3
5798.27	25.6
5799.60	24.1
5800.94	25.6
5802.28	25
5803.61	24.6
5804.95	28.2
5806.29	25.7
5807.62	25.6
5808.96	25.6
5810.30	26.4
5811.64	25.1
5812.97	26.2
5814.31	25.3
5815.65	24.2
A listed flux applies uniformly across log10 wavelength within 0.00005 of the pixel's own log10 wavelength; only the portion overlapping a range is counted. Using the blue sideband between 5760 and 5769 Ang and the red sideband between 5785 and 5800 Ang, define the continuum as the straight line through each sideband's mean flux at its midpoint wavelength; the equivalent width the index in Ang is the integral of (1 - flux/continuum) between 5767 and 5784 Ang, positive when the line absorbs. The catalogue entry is 0.2 Ang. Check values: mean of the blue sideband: 25.4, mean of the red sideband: 25.5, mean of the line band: 25.1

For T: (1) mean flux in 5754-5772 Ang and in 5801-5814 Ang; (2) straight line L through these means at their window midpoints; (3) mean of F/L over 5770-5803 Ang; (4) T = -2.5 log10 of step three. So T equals 0.01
